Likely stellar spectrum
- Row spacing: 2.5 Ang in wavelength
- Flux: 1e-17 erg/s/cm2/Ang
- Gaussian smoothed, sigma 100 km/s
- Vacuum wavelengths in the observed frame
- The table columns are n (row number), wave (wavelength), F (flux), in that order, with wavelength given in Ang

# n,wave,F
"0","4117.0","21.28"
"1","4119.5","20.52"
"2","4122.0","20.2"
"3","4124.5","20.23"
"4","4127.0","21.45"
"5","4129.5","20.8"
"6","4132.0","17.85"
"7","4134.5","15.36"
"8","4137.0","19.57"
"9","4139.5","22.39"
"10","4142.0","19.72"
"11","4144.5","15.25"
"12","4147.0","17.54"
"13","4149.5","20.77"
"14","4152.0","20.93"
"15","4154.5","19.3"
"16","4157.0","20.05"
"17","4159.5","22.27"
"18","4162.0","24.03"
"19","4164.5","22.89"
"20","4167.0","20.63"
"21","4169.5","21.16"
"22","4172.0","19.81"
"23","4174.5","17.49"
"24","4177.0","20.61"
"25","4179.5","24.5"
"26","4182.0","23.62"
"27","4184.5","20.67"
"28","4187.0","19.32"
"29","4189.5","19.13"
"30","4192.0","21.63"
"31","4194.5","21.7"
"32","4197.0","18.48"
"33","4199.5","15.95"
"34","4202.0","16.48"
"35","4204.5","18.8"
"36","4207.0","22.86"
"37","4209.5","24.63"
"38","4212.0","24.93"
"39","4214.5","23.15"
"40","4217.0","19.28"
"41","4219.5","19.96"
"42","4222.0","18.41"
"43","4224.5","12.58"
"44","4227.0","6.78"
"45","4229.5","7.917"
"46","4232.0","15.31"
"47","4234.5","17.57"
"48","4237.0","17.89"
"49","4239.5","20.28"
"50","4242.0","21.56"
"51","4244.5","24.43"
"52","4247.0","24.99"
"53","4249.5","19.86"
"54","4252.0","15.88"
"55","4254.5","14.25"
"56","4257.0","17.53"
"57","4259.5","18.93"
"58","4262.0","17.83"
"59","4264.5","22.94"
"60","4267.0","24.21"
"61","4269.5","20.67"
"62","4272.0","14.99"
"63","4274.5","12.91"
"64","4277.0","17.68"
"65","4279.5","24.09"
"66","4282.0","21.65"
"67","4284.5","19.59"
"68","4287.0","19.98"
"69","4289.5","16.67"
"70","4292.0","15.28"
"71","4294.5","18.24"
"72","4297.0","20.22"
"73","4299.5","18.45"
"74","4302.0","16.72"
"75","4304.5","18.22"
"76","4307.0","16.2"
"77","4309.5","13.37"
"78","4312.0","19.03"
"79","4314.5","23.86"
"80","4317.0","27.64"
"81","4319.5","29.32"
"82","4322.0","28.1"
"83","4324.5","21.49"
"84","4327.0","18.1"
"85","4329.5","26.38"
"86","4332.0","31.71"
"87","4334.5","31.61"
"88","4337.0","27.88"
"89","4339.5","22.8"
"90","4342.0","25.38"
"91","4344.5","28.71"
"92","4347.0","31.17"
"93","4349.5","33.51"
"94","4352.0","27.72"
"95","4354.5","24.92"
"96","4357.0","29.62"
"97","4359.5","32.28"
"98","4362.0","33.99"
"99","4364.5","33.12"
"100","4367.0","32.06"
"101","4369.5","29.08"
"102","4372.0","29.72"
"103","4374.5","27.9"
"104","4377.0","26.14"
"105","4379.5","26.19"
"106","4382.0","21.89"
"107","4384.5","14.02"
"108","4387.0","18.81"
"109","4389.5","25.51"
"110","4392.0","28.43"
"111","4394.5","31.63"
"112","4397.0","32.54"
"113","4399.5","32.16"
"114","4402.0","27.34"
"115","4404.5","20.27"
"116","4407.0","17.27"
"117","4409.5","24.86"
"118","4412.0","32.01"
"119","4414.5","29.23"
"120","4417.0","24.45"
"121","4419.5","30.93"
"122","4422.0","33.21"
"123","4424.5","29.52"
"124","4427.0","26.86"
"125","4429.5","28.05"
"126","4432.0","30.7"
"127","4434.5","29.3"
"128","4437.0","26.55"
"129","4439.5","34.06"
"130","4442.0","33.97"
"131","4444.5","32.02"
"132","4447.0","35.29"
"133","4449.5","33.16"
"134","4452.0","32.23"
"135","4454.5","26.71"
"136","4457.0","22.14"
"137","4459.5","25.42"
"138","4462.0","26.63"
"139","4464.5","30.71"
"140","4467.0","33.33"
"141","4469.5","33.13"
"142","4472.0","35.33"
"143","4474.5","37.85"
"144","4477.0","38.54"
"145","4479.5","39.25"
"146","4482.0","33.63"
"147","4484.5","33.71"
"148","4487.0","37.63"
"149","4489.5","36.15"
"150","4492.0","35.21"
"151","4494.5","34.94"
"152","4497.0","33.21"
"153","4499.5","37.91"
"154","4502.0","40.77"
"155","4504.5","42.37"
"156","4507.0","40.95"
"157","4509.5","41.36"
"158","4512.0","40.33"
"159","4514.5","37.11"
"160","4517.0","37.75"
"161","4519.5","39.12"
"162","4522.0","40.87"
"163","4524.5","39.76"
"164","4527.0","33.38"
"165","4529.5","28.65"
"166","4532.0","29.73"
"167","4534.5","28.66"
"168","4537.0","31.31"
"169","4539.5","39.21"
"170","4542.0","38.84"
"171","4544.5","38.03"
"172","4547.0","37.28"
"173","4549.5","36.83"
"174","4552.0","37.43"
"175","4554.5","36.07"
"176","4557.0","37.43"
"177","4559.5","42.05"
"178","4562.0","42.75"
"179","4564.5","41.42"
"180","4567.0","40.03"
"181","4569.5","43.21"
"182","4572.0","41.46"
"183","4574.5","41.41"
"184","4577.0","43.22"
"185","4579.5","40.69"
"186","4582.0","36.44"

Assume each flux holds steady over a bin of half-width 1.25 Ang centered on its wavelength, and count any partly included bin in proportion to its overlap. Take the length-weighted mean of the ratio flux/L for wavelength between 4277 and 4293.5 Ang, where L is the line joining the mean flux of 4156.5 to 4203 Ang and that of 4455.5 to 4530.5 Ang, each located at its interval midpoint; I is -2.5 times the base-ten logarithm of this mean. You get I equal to 0.30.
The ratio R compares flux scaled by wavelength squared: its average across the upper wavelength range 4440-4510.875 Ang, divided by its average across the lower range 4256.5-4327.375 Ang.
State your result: 1.89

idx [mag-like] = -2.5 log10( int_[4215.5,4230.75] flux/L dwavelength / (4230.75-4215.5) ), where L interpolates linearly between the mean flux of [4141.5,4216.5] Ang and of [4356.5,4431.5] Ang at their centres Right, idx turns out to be 0.47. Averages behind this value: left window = 20.6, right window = 27.6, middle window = 14.3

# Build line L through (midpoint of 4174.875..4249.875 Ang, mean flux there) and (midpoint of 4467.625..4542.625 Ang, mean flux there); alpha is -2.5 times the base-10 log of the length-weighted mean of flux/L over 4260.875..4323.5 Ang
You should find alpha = 0.21 mag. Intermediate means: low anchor 19.4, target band 19.9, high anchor 36.5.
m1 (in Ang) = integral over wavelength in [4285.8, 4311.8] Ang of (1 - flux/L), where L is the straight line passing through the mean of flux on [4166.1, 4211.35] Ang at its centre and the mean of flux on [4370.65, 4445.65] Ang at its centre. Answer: 7.1 Ang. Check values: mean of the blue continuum 20.5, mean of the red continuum 27.5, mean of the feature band 17.4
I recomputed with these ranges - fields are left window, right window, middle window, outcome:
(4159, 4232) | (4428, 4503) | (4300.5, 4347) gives 0.09 mag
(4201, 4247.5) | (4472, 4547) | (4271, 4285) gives 0.20 mag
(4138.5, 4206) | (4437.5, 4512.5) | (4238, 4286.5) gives 0.23 mag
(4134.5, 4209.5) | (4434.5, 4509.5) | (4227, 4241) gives 0.46 mag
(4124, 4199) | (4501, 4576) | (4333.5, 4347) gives 0.05 mag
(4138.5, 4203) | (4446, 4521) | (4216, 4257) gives 0.33 mag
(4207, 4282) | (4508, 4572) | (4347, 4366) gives -0.19 mag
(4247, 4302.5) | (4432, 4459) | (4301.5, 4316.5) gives 0.15 mag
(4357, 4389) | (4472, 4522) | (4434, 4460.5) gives 0.11 mag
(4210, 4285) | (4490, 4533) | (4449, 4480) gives 0.08 mag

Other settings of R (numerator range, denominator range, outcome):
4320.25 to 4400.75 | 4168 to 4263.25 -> 1.55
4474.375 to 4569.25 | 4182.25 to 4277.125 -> 2.27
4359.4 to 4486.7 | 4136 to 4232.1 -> 1.69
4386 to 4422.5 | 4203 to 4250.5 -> 1.55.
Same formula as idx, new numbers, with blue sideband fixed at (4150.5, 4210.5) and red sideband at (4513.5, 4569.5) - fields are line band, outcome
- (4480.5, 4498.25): -0.01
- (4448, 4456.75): 0.11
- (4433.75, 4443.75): 0.05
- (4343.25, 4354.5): -0.05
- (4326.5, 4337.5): 0.00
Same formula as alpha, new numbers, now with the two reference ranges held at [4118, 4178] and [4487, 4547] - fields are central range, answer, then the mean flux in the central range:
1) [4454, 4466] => 0.28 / 26.4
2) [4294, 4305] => 0.41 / 18.4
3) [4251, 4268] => 0.32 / 18.8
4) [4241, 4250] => 0.07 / 23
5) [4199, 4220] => 0.10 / 20.9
